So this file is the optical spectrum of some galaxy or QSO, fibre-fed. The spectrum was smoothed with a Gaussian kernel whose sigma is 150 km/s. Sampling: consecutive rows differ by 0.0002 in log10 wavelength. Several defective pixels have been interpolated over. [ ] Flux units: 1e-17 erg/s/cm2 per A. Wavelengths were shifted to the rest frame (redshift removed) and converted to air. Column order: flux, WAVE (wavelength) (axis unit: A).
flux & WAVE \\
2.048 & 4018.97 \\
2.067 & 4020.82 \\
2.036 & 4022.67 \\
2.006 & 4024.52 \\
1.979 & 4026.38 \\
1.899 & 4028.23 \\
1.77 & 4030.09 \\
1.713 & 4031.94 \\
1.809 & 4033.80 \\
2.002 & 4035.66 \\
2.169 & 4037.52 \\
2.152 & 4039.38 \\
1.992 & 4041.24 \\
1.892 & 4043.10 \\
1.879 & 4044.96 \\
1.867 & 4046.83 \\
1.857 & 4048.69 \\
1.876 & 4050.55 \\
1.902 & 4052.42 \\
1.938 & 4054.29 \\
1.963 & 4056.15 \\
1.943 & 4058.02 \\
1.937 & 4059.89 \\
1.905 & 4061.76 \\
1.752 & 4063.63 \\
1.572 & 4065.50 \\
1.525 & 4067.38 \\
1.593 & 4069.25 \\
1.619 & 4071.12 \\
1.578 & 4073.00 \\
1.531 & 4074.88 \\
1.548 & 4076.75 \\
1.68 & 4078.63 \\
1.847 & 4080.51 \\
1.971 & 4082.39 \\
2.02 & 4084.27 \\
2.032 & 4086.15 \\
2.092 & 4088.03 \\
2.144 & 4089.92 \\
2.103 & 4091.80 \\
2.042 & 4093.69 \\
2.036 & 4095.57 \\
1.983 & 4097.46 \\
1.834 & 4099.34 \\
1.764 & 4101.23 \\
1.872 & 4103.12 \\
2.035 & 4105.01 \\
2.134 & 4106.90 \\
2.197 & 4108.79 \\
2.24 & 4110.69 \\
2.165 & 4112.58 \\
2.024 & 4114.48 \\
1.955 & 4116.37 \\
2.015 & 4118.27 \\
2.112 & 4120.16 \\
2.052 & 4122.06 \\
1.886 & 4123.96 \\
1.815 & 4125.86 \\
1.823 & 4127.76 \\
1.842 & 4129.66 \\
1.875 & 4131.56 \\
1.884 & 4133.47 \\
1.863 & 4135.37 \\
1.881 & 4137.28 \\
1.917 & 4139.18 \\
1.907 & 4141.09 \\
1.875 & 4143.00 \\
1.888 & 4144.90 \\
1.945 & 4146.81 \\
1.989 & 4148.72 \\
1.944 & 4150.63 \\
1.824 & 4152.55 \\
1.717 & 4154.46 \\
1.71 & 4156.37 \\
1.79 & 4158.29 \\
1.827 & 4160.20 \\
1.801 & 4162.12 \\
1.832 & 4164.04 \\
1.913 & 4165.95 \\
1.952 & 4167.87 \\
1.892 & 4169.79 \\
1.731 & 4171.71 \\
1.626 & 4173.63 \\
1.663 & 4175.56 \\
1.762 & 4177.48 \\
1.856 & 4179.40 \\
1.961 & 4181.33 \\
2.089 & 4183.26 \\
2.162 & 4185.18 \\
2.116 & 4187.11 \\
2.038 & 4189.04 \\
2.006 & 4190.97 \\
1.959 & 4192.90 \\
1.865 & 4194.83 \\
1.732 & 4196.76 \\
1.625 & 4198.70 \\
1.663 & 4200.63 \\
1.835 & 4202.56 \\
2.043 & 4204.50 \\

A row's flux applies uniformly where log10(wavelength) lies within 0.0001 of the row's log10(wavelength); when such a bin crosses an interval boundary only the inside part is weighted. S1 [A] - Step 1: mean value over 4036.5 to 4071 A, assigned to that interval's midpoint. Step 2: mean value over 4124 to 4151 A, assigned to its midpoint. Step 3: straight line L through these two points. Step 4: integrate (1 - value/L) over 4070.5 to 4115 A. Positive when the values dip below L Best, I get -1.5 A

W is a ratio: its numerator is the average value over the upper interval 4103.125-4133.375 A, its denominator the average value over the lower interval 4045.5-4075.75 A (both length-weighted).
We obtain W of 1.13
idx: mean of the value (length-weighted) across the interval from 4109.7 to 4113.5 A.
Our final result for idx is 2.2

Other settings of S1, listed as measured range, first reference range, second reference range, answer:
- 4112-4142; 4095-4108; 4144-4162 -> -0.6 A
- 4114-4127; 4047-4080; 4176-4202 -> -1.1 A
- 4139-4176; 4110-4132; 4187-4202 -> 1.6 A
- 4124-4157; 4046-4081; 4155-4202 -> -0.8 A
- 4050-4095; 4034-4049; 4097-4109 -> 2.9 A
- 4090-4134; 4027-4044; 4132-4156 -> -2.2 A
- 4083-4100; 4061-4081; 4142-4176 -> -3.5 A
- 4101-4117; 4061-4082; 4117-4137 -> -2.0 A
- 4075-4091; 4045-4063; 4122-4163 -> -0.1 A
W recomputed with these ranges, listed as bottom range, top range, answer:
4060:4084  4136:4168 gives 1.10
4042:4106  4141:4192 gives 1.01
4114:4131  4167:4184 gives 0.94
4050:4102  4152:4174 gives 0.98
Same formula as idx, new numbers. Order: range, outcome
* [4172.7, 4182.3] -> 1.77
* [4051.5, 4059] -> 1.94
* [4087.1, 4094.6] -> 2.09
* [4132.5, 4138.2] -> 1.87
